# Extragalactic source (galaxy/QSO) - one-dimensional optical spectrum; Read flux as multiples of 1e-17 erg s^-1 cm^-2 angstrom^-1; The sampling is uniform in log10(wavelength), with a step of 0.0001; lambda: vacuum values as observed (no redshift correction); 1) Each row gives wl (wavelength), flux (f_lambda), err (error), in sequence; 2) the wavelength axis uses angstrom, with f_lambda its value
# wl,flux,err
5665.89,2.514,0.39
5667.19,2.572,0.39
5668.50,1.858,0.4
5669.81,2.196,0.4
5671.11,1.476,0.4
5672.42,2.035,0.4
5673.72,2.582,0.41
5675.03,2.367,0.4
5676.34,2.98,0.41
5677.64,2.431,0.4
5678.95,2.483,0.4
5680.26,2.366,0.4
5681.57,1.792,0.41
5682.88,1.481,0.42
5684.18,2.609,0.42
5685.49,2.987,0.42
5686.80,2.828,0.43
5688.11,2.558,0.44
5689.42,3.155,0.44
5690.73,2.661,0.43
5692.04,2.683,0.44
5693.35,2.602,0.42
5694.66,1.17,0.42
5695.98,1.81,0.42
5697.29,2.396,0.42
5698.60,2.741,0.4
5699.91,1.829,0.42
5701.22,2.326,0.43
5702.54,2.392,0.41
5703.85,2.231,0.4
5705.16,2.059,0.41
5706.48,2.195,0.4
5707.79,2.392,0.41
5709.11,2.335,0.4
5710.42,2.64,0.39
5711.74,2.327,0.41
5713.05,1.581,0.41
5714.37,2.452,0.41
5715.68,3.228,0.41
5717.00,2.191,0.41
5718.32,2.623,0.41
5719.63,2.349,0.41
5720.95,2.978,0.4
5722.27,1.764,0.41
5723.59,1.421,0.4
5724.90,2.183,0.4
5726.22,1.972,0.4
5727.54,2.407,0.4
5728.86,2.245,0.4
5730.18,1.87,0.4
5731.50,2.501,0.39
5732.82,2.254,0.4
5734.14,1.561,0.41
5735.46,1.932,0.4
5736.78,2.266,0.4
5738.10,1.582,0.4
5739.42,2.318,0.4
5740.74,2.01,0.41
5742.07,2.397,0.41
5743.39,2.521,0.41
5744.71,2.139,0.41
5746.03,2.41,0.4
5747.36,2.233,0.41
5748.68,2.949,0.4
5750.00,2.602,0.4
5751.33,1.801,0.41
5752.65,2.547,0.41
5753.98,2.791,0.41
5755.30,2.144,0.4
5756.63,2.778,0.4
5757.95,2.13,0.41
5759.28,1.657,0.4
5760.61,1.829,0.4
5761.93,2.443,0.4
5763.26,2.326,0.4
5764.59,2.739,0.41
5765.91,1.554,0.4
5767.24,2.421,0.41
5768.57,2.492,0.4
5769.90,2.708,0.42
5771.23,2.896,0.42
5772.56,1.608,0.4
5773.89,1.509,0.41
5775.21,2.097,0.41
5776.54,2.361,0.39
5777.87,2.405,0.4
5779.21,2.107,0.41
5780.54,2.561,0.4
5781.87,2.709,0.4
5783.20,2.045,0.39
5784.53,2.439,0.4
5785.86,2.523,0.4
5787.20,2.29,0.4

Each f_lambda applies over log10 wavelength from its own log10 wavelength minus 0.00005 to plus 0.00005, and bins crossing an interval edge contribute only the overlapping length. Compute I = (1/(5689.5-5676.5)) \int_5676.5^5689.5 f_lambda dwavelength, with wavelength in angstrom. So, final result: 2.46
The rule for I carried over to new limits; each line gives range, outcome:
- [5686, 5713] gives 2.35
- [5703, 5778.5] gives 2.25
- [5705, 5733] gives 2.27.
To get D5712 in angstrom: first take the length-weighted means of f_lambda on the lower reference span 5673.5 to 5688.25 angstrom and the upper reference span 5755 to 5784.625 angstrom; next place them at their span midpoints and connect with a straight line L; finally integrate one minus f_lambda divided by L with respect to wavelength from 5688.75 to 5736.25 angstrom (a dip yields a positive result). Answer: 2.36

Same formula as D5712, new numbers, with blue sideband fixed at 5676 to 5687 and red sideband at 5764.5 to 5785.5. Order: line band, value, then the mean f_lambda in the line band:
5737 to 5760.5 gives 0.4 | 2.28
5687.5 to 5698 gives 0.1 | 2.38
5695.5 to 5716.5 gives 0.6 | 2.31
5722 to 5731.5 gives 1.3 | 2.03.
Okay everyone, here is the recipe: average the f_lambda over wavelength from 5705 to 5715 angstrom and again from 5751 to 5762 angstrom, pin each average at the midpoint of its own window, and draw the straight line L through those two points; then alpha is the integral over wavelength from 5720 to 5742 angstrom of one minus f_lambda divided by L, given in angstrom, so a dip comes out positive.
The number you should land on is 1.5 angstrom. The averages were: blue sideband 2.25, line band 2.09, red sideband 2.24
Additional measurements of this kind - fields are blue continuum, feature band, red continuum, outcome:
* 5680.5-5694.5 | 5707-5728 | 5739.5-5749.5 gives 1.11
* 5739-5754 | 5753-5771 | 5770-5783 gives -0.07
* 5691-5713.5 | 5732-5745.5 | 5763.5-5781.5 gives 0.89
